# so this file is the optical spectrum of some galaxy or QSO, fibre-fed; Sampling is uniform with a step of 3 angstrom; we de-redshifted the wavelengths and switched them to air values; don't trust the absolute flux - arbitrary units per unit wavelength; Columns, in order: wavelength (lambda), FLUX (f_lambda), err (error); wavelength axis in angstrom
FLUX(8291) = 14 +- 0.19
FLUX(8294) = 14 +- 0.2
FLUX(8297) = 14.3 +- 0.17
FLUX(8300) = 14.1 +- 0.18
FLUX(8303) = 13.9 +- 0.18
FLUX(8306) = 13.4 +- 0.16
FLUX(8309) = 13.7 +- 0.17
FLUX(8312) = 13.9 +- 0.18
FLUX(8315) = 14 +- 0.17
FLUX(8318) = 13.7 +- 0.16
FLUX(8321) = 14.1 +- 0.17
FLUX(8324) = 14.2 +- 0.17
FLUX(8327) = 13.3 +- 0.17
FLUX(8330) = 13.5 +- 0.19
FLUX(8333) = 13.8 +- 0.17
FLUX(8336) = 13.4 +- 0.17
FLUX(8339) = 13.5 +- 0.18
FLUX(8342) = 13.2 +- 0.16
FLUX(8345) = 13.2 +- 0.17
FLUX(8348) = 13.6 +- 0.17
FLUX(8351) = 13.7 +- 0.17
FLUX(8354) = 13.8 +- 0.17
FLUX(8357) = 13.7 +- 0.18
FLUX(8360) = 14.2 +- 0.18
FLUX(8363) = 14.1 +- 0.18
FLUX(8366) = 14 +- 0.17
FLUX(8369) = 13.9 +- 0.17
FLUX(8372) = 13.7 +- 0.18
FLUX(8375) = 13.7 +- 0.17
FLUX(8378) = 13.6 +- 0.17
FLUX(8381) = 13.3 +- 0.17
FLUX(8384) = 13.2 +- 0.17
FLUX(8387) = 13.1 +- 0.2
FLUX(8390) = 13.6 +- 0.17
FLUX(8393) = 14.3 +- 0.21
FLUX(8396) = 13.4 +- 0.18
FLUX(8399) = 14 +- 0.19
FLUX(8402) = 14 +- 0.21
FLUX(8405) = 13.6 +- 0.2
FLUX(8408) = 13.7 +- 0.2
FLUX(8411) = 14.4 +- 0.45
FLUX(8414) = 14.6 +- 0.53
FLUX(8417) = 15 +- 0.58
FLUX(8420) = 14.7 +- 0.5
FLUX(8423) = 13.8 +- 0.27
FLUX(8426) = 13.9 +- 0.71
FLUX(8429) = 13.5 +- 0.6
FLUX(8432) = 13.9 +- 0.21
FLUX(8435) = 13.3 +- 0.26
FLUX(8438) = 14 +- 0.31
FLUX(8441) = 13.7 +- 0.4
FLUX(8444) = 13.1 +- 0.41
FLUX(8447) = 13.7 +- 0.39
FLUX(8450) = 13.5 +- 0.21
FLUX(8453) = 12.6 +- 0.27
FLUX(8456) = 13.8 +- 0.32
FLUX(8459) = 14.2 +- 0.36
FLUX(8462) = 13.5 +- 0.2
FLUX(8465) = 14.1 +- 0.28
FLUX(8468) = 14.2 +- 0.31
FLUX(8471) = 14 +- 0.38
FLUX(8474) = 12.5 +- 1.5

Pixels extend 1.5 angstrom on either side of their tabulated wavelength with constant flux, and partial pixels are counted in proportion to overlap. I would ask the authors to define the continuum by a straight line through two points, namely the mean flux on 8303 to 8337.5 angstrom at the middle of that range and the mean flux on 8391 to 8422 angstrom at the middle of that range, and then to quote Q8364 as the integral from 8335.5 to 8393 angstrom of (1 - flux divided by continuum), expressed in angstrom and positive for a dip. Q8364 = 1.3 angstrom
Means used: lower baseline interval 13.7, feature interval 13.6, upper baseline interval 14.2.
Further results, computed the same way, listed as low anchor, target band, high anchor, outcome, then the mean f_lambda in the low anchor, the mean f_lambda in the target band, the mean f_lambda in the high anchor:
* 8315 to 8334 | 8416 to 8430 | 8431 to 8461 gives -0.58 angstrom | 13.8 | 14.2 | 13.6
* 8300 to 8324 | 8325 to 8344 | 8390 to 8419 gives 0.62 angstrom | 13.9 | 13.5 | 14.1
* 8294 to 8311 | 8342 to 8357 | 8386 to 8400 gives 0.26 angstrom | 13.9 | 13.6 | 13.7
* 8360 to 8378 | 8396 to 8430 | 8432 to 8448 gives -0.96 angstrom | 13.9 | 14.1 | 13.6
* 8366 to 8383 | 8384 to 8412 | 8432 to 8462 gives -0.25 angstrom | 13.7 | 13.7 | 13.6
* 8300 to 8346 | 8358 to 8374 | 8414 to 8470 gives -0.27 angstrom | 13.7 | 14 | 13.8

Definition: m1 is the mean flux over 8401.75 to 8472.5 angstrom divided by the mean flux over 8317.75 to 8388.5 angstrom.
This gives 1.0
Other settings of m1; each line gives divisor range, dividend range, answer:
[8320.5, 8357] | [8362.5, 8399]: 1.00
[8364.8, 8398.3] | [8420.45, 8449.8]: 1.00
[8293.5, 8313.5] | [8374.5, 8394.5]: 0.97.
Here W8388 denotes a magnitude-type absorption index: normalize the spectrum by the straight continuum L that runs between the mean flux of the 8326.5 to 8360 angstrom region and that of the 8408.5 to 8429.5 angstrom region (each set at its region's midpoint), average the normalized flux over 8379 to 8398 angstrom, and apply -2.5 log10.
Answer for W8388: 0.04 mag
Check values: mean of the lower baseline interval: 13.6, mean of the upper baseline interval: 14.3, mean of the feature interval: 13.5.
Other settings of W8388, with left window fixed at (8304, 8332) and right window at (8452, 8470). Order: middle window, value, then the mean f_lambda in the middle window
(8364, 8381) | 0.00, 13.7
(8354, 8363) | -0.01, 13.9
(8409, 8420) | -0.07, 14.6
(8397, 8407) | -0.01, 13.8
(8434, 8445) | 0.02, 13.6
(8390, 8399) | -0.01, 13.8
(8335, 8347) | 0.03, 13.3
